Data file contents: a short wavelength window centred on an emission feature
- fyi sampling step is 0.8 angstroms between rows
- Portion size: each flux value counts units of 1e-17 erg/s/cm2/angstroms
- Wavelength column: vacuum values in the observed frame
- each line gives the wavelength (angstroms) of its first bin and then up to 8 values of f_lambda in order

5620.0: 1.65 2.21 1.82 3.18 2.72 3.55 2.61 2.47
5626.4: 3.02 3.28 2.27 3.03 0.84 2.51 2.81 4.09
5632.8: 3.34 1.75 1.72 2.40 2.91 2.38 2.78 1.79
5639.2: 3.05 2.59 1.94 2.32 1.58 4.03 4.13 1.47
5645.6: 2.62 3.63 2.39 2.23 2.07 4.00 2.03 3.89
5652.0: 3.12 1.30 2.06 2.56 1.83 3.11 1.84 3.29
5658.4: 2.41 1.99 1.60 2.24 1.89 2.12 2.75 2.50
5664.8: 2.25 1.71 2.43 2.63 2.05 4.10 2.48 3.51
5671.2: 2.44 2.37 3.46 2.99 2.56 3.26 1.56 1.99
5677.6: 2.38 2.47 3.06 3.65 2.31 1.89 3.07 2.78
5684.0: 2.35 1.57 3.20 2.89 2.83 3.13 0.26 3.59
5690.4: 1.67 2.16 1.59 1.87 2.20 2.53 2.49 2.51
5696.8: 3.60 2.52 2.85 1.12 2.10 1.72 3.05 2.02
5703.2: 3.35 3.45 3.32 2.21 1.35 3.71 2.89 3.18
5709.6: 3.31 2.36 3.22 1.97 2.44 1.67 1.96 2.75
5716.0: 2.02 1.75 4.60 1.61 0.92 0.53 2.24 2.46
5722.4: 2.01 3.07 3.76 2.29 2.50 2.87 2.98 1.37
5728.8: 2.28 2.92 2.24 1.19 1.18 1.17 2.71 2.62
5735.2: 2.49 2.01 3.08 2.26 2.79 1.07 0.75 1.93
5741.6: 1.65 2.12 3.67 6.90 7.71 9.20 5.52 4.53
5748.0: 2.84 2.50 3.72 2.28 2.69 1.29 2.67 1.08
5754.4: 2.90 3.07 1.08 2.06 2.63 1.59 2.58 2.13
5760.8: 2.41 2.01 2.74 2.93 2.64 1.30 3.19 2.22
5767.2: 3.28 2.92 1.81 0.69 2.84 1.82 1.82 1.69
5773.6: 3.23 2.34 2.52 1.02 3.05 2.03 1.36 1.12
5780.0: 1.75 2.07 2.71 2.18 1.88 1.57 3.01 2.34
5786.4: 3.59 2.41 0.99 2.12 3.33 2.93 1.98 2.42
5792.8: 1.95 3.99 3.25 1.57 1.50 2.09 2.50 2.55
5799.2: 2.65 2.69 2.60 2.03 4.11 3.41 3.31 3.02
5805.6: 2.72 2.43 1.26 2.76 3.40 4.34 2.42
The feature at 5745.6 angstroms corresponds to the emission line H-beta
